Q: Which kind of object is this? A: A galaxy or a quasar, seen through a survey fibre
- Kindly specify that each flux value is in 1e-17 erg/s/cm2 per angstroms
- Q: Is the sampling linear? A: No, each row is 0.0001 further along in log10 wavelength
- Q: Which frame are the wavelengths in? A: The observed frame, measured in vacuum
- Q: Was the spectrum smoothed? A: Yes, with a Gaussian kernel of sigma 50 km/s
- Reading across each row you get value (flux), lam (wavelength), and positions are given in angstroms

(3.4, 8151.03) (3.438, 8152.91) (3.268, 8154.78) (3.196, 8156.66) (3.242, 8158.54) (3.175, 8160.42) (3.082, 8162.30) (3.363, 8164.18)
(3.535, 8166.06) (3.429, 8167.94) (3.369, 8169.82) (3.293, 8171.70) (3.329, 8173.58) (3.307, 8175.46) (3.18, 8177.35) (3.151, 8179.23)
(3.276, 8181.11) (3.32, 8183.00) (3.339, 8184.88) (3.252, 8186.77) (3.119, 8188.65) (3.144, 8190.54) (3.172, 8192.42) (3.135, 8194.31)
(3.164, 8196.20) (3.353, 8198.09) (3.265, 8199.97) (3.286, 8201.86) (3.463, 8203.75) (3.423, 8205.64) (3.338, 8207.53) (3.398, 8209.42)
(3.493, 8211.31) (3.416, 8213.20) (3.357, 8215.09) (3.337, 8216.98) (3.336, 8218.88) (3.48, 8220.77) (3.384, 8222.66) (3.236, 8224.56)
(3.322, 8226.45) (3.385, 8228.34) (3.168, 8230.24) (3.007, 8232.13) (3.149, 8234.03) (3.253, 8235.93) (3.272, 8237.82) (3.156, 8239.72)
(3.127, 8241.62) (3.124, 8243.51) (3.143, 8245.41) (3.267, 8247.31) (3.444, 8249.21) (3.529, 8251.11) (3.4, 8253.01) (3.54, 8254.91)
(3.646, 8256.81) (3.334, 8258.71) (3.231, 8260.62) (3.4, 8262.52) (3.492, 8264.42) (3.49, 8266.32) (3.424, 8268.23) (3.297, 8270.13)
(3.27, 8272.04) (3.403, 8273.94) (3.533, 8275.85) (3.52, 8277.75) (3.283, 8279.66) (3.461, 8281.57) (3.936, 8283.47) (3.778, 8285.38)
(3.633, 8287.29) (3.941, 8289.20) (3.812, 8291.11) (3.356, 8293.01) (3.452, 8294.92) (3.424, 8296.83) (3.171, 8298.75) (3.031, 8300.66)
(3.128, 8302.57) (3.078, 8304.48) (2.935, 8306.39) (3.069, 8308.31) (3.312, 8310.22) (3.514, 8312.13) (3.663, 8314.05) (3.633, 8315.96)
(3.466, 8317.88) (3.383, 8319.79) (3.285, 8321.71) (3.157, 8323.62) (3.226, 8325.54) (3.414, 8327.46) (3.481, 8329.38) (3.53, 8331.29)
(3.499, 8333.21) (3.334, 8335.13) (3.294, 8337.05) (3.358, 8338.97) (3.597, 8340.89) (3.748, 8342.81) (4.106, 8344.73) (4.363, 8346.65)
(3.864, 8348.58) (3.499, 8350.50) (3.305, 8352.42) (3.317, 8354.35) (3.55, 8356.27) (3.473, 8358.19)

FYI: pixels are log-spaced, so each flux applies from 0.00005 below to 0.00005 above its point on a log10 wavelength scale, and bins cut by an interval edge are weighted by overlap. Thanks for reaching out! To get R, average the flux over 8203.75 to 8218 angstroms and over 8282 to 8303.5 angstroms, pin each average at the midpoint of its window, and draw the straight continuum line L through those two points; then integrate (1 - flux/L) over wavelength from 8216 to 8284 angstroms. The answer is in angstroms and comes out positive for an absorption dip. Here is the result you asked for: 2.0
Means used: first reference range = 3.4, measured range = 3.35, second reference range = 3.51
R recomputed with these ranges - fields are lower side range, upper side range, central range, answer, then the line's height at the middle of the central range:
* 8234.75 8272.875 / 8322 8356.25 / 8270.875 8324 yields 0.30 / 3.44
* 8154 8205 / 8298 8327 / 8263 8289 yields -1.91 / 3.27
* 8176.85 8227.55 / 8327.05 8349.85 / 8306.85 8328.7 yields 1.34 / 3.59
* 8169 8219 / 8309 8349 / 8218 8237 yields 0.46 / 3.35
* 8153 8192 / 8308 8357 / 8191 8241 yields 0.59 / 3.33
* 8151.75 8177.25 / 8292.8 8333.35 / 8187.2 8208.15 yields 0.32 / 3.31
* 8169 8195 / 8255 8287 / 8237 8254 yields 0.67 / 3.41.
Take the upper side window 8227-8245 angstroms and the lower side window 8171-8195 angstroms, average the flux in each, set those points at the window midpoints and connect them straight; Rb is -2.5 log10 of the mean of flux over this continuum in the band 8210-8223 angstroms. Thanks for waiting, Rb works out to -0.07 mag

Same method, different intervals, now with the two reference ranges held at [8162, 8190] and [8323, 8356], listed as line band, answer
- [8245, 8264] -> 0.00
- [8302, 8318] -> 0.06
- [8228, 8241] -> 0.06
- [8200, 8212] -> -0.02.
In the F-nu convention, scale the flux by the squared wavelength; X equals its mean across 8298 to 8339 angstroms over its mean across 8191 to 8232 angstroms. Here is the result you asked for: 1.0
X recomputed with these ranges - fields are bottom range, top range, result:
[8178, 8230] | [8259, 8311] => 1.05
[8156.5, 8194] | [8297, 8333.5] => 1.05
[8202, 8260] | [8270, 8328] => 1.04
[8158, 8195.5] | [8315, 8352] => 1.13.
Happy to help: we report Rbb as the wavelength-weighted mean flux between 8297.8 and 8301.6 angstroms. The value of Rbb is 3.1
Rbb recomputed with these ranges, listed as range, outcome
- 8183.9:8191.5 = 3.22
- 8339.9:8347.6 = 3.95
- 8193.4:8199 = 3.21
